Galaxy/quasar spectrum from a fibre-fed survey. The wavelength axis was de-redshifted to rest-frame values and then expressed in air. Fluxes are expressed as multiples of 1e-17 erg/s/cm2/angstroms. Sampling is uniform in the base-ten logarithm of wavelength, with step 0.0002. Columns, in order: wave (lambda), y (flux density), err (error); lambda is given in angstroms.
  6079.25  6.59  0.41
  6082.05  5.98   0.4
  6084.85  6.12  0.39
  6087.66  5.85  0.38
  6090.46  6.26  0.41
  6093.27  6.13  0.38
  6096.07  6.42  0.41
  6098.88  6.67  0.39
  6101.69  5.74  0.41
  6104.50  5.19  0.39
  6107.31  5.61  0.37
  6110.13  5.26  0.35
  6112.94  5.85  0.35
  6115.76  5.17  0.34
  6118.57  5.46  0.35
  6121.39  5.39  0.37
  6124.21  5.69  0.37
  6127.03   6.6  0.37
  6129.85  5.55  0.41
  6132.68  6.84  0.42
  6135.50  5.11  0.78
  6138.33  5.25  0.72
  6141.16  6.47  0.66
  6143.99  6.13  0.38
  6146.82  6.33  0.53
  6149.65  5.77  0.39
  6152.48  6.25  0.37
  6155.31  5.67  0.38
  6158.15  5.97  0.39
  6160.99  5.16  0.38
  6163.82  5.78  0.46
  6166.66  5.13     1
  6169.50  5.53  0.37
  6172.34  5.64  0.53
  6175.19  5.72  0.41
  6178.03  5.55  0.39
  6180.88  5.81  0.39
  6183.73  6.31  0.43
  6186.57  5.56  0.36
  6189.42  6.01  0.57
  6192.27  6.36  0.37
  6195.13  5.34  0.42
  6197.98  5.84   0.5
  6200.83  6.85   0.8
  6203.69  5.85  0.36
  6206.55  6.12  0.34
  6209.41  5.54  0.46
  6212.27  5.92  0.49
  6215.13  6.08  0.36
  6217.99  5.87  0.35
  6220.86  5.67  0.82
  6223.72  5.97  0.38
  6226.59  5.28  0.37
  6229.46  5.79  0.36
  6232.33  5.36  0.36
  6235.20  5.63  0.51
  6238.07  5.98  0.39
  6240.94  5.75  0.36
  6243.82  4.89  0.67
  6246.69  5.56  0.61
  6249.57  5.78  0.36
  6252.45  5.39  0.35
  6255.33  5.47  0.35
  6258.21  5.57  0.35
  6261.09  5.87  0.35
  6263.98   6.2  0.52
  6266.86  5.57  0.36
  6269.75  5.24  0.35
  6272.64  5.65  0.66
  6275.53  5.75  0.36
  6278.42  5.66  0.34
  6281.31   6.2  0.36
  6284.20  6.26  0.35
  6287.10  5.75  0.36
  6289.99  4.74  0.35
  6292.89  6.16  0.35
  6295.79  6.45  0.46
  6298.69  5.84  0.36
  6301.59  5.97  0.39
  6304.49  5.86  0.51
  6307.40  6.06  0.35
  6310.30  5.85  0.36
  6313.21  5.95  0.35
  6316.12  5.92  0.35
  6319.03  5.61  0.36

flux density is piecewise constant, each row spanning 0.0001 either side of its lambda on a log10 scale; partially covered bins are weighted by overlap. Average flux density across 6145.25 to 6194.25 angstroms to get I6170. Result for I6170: 5.79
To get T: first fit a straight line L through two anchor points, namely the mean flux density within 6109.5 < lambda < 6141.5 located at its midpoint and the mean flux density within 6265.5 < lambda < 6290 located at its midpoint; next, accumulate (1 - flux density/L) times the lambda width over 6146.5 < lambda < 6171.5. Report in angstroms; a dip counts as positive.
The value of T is 0.0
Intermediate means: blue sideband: 5.71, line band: 5.71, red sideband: 5.7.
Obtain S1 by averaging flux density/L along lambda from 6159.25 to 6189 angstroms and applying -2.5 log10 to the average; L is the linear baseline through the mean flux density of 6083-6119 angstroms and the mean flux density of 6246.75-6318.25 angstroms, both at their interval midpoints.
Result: 0.03 mag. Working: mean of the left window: 5.84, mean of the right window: 5.79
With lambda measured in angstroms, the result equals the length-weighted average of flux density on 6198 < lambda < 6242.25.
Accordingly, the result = 5.84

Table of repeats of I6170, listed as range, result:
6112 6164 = 5.81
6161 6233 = 5.79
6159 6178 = 5.51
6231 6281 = 5.62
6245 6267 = 5.67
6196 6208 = 6.13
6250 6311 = 5.79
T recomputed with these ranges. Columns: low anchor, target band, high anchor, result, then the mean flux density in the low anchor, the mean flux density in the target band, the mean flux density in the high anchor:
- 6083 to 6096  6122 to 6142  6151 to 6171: -0.19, 6.12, 5.89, 5.64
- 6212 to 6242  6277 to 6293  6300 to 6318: 0.30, 5.75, 5.77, 5.93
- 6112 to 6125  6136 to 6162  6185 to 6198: -1.11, 5.49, 5.87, 5.83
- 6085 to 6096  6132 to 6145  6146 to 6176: -0.14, 6.13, 5.9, 5.71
